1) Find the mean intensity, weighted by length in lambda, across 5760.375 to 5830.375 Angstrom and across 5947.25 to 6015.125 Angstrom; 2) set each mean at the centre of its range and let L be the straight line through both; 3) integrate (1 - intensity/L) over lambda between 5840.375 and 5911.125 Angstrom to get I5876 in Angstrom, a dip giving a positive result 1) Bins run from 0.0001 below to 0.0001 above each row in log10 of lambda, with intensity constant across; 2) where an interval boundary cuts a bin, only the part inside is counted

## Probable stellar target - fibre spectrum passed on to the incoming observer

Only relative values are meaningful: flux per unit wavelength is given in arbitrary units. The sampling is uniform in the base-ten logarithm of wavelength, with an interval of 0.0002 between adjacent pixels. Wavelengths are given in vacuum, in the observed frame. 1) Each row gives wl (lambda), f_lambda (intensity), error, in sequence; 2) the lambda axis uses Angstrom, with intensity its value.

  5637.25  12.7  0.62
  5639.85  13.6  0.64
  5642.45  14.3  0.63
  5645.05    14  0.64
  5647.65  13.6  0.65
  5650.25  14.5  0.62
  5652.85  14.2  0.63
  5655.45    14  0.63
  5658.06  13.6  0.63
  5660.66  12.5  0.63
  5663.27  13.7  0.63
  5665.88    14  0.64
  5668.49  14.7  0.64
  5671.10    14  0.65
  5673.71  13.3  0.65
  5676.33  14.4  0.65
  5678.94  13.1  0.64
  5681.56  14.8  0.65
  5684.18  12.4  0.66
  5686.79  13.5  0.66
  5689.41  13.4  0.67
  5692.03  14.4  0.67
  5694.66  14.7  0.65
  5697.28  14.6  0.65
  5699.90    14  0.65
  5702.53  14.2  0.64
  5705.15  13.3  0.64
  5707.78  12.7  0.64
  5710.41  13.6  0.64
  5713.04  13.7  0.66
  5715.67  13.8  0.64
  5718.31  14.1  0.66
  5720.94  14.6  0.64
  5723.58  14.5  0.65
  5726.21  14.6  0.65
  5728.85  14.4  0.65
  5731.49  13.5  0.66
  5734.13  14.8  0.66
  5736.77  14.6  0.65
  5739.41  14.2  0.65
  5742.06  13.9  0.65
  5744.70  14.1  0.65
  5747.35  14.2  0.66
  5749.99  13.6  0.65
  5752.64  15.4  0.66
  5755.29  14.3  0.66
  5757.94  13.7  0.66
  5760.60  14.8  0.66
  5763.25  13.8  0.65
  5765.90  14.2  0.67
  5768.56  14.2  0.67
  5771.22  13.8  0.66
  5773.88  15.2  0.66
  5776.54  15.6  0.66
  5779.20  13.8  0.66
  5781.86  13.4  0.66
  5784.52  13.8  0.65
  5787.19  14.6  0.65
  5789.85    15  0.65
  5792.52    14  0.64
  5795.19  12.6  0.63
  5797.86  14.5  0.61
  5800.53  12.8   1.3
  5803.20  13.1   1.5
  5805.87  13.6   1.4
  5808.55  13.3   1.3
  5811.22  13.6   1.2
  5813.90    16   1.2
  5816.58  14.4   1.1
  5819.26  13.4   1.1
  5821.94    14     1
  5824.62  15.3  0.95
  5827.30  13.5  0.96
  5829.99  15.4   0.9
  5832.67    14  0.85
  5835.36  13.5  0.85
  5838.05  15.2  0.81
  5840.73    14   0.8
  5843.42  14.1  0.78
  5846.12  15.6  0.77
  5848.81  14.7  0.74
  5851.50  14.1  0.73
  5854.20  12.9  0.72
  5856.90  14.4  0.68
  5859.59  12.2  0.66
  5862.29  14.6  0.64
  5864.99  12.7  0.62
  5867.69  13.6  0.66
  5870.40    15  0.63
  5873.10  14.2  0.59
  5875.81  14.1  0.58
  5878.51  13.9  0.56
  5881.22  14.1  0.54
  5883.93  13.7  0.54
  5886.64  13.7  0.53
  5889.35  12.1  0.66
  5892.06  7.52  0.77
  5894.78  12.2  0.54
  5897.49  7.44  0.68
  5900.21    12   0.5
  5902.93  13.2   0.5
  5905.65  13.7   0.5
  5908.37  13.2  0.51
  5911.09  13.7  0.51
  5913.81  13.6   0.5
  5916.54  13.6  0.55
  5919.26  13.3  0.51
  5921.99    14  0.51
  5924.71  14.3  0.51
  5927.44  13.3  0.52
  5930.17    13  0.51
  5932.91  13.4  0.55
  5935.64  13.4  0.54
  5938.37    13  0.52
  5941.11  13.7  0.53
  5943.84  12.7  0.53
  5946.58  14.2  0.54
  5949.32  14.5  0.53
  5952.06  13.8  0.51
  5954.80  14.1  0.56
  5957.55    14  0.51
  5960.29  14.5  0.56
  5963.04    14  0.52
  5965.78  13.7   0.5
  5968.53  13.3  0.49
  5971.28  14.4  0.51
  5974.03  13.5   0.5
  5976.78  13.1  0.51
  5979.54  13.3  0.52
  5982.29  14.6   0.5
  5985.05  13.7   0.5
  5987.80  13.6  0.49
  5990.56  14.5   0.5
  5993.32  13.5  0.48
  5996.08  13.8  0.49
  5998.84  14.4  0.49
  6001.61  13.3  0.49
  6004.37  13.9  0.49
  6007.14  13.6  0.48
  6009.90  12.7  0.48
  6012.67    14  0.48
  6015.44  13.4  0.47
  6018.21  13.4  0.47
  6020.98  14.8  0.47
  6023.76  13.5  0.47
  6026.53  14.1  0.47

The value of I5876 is 4.0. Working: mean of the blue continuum 14.1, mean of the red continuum 13.8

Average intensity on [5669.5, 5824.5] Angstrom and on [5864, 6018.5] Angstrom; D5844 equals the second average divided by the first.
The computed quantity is 0.95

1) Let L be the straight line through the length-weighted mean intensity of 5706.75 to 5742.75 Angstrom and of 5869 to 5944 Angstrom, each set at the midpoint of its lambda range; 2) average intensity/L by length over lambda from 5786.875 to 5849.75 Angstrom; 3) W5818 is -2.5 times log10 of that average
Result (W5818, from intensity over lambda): -0.05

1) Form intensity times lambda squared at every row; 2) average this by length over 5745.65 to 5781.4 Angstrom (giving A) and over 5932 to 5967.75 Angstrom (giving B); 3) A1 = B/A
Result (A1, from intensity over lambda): 1.02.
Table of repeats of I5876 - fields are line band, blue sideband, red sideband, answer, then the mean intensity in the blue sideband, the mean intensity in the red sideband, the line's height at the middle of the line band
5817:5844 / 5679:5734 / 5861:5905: -2.3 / 13.9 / 12.8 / 13.1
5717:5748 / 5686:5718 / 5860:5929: -1.3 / 13.8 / 13.1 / 13.7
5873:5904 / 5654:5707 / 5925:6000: 3.4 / 13.8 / 13.7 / 13.8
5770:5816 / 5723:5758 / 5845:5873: 0.3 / 14.3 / 14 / 14.2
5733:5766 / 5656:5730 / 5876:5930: -1.7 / 13.9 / 12.8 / 13.6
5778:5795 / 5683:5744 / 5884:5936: -0.6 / 14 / 12.7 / 13.5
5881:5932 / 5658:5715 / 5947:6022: 4.1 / 13.8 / 13.8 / 13.8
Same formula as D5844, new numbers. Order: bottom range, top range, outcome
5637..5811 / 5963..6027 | 0.98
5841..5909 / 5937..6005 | 1.05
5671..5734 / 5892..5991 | 0.96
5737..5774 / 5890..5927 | 0.88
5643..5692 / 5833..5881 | 1.02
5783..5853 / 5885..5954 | 0.91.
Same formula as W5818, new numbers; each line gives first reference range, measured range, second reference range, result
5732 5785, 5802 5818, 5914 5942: 0.00 mag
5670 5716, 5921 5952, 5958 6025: 0.01 mag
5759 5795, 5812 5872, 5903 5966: -0.01 mag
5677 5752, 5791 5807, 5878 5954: 0.01 mag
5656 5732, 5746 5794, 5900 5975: -0.04 mag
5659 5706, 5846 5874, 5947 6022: -0.01 mag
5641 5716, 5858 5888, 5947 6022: 0.00 mag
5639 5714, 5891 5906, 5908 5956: 0.24 mag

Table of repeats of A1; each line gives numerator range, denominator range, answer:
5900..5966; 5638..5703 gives 1.07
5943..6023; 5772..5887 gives 1.03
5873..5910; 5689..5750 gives 0.94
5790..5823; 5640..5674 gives 1.05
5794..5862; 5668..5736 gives 1.05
